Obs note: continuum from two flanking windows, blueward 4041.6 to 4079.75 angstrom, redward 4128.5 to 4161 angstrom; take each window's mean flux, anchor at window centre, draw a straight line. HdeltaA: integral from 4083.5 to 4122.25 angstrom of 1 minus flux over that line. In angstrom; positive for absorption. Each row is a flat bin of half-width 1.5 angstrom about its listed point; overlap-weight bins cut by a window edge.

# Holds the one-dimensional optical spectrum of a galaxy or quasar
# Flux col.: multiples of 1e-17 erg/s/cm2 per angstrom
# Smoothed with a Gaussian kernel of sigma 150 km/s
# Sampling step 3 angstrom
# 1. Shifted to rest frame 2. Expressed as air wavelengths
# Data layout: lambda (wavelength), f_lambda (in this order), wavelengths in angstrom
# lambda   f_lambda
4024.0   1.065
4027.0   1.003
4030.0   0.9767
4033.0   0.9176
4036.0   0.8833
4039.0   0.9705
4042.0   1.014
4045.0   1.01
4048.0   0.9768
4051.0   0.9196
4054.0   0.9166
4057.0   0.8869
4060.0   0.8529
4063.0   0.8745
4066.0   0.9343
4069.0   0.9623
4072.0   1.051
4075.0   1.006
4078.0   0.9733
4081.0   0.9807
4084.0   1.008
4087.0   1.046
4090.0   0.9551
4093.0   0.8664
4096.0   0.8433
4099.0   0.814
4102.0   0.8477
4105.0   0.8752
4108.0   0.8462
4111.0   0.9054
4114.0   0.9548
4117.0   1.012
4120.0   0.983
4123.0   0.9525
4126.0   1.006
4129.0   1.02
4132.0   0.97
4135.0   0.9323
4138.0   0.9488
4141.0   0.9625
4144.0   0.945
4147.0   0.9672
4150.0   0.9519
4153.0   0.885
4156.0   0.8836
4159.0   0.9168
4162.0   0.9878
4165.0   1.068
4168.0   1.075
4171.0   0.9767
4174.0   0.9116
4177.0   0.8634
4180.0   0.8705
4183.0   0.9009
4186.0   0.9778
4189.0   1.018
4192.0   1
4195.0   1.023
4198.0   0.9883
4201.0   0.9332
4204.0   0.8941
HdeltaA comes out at 1.2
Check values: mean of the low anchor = 0.951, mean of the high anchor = 0.942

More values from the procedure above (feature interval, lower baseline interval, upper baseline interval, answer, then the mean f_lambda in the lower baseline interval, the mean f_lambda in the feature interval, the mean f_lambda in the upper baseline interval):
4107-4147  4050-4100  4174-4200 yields -0.63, 0.936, 0.959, 0.952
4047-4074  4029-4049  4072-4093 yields 1.26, 0.963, 0.931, 0.99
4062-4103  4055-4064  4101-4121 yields -2.26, 0.874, 0.942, 0.918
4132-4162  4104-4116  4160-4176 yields 0.76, 0.901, 0.937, 0.997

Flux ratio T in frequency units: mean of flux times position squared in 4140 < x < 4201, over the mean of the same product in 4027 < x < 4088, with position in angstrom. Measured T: 1.1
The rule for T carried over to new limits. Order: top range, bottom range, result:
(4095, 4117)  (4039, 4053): 0.93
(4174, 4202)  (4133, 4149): 1.02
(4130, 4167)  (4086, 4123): 1.07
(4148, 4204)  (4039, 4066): 1.09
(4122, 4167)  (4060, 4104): 1.06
